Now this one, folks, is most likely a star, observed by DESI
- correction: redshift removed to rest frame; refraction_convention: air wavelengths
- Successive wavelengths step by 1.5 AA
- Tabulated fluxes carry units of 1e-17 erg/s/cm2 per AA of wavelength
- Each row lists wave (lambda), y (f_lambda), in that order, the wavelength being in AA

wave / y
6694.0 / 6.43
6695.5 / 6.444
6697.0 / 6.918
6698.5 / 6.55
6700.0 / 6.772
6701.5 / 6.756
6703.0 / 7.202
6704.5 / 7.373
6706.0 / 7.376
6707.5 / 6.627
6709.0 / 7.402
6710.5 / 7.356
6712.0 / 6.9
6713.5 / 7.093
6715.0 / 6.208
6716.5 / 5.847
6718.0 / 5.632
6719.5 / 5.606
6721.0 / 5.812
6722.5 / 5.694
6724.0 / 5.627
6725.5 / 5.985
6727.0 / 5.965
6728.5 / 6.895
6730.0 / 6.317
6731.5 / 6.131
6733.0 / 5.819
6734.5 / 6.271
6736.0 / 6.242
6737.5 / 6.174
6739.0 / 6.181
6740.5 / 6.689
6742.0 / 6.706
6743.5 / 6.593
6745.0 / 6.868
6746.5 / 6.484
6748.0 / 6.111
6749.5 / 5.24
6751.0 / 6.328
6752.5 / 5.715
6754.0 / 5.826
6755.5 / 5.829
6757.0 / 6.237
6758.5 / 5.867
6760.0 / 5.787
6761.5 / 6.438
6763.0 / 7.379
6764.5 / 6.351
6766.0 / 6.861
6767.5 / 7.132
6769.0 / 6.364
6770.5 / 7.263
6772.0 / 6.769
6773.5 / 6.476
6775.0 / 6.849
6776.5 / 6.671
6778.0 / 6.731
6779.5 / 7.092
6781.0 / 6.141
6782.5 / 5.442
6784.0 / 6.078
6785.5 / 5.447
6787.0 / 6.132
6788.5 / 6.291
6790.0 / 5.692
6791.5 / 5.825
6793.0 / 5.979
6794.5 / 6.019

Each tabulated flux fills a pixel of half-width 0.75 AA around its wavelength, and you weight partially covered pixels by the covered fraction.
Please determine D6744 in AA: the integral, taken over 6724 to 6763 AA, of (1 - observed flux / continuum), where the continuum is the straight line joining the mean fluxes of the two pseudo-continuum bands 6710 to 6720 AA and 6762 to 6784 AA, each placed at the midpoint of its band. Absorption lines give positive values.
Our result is 1.9 AA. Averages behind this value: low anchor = 6.37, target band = 6.2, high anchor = 6.66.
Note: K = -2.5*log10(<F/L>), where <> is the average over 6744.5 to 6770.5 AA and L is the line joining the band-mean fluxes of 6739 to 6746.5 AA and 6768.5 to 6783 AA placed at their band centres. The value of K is 0.053 mag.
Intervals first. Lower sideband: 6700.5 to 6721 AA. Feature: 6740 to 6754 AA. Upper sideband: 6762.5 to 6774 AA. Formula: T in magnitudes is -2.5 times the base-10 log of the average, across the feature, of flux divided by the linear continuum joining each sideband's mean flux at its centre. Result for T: 0.08 mag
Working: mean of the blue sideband 6.69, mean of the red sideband 6.82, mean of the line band 6.27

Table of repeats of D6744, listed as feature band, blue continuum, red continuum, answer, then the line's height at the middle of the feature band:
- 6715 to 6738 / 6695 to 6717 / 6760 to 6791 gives 2.5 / 6.75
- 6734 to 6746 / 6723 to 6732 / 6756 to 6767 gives -0.4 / 6.24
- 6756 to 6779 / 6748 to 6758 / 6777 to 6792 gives -2.4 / 5.98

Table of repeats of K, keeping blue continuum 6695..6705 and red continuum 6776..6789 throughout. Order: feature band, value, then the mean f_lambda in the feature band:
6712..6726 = 0.12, 6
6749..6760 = 0.10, 5.87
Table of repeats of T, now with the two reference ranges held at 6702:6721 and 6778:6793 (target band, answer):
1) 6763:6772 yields -0.11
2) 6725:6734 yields 0.06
